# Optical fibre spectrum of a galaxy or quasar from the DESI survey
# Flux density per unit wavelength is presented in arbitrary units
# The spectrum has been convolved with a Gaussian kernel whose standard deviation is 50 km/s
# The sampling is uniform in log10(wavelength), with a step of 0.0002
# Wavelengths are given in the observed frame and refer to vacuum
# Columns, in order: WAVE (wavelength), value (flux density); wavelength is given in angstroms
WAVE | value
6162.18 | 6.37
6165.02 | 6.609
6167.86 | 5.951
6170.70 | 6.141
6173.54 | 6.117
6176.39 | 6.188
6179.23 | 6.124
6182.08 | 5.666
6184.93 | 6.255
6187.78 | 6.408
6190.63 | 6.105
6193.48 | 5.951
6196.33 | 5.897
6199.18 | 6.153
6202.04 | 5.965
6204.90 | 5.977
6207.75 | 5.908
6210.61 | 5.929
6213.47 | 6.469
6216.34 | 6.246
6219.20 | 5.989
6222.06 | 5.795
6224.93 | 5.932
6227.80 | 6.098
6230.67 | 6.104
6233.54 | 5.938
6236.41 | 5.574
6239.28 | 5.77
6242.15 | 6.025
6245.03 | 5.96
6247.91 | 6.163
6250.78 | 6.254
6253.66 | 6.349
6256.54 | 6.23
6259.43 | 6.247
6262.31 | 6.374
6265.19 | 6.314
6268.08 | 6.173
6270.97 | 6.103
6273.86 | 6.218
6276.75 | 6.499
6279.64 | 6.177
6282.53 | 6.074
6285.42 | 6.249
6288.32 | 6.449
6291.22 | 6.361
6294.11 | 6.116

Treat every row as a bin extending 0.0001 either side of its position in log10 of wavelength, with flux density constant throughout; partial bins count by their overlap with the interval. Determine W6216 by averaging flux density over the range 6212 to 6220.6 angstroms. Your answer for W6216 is 6.23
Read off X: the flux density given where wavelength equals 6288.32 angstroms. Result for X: 6.449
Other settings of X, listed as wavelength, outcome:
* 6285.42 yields 6.249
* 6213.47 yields 6.469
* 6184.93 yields 6.255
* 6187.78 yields 6.408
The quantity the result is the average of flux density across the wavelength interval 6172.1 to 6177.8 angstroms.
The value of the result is 6.15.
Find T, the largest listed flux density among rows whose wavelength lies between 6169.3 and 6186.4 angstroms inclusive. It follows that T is 6.255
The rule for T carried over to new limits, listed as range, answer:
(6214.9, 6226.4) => 6.246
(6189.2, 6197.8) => 6.105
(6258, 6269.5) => 6.374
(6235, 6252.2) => 6.254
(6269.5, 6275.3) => 6.218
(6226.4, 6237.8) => 6.104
